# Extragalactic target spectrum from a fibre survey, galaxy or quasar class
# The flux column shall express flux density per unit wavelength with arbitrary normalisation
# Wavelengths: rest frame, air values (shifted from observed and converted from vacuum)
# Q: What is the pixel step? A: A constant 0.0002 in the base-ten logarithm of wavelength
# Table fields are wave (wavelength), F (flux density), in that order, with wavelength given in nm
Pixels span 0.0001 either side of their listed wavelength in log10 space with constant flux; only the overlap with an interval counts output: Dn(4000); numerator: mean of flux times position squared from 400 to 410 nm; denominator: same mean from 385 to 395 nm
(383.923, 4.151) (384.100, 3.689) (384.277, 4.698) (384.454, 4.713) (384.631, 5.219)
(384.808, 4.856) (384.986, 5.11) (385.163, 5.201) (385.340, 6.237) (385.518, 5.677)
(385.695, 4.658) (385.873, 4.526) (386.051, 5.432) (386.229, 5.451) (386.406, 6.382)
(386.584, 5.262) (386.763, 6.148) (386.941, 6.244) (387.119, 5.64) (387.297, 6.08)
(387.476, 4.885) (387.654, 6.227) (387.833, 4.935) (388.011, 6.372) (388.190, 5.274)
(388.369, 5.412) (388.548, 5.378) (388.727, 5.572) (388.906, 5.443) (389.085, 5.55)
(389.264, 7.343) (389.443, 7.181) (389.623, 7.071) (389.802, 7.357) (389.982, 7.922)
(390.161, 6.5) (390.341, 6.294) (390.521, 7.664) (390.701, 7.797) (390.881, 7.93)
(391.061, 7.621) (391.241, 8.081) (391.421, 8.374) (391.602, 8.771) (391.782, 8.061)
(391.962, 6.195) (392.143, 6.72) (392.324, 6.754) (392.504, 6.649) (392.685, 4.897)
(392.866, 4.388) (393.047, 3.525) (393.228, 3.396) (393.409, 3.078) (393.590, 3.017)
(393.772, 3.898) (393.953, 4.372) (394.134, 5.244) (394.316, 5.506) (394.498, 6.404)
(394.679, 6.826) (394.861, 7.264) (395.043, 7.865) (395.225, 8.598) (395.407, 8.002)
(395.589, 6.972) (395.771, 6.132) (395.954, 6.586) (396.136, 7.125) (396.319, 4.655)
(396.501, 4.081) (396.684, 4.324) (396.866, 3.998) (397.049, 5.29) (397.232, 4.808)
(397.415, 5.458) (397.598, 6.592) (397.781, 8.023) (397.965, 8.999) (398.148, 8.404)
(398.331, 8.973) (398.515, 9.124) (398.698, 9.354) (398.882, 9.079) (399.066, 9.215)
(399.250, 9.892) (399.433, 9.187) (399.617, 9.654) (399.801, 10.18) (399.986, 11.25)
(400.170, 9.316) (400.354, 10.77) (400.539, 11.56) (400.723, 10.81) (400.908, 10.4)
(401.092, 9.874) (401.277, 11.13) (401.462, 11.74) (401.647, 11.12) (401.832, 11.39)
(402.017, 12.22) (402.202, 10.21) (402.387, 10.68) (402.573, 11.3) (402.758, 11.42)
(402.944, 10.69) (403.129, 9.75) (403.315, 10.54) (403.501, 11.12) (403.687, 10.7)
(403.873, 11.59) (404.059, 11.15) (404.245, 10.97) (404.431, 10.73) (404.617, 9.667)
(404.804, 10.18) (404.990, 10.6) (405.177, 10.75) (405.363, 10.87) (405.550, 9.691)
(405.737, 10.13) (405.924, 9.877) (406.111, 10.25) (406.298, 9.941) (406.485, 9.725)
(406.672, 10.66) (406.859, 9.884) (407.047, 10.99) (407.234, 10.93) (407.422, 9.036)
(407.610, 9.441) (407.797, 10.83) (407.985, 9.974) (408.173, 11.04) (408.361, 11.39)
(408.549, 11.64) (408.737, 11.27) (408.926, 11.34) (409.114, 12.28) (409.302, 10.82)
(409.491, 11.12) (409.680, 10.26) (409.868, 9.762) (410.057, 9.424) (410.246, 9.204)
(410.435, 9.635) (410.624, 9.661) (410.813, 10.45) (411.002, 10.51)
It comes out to 1.9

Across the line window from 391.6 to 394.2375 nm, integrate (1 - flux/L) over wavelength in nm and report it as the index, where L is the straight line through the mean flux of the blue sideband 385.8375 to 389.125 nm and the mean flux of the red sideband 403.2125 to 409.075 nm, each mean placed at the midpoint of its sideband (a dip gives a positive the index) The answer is 0.697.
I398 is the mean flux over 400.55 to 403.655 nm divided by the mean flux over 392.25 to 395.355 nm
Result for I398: 2.01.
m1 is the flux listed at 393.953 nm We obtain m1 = 4.372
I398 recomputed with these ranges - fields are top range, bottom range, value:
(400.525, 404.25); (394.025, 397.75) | 1.79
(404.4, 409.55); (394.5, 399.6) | 1.45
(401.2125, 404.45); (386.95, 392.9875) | 1.69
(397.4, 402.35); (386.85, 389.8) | 1.65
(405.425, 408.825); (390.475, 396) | 1.64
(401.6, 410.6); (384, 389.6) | 1.91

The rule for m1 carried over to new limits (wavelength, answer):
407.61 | 9.441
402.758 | 11.42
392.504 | 6.649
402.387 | 10.68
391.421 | 8.374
